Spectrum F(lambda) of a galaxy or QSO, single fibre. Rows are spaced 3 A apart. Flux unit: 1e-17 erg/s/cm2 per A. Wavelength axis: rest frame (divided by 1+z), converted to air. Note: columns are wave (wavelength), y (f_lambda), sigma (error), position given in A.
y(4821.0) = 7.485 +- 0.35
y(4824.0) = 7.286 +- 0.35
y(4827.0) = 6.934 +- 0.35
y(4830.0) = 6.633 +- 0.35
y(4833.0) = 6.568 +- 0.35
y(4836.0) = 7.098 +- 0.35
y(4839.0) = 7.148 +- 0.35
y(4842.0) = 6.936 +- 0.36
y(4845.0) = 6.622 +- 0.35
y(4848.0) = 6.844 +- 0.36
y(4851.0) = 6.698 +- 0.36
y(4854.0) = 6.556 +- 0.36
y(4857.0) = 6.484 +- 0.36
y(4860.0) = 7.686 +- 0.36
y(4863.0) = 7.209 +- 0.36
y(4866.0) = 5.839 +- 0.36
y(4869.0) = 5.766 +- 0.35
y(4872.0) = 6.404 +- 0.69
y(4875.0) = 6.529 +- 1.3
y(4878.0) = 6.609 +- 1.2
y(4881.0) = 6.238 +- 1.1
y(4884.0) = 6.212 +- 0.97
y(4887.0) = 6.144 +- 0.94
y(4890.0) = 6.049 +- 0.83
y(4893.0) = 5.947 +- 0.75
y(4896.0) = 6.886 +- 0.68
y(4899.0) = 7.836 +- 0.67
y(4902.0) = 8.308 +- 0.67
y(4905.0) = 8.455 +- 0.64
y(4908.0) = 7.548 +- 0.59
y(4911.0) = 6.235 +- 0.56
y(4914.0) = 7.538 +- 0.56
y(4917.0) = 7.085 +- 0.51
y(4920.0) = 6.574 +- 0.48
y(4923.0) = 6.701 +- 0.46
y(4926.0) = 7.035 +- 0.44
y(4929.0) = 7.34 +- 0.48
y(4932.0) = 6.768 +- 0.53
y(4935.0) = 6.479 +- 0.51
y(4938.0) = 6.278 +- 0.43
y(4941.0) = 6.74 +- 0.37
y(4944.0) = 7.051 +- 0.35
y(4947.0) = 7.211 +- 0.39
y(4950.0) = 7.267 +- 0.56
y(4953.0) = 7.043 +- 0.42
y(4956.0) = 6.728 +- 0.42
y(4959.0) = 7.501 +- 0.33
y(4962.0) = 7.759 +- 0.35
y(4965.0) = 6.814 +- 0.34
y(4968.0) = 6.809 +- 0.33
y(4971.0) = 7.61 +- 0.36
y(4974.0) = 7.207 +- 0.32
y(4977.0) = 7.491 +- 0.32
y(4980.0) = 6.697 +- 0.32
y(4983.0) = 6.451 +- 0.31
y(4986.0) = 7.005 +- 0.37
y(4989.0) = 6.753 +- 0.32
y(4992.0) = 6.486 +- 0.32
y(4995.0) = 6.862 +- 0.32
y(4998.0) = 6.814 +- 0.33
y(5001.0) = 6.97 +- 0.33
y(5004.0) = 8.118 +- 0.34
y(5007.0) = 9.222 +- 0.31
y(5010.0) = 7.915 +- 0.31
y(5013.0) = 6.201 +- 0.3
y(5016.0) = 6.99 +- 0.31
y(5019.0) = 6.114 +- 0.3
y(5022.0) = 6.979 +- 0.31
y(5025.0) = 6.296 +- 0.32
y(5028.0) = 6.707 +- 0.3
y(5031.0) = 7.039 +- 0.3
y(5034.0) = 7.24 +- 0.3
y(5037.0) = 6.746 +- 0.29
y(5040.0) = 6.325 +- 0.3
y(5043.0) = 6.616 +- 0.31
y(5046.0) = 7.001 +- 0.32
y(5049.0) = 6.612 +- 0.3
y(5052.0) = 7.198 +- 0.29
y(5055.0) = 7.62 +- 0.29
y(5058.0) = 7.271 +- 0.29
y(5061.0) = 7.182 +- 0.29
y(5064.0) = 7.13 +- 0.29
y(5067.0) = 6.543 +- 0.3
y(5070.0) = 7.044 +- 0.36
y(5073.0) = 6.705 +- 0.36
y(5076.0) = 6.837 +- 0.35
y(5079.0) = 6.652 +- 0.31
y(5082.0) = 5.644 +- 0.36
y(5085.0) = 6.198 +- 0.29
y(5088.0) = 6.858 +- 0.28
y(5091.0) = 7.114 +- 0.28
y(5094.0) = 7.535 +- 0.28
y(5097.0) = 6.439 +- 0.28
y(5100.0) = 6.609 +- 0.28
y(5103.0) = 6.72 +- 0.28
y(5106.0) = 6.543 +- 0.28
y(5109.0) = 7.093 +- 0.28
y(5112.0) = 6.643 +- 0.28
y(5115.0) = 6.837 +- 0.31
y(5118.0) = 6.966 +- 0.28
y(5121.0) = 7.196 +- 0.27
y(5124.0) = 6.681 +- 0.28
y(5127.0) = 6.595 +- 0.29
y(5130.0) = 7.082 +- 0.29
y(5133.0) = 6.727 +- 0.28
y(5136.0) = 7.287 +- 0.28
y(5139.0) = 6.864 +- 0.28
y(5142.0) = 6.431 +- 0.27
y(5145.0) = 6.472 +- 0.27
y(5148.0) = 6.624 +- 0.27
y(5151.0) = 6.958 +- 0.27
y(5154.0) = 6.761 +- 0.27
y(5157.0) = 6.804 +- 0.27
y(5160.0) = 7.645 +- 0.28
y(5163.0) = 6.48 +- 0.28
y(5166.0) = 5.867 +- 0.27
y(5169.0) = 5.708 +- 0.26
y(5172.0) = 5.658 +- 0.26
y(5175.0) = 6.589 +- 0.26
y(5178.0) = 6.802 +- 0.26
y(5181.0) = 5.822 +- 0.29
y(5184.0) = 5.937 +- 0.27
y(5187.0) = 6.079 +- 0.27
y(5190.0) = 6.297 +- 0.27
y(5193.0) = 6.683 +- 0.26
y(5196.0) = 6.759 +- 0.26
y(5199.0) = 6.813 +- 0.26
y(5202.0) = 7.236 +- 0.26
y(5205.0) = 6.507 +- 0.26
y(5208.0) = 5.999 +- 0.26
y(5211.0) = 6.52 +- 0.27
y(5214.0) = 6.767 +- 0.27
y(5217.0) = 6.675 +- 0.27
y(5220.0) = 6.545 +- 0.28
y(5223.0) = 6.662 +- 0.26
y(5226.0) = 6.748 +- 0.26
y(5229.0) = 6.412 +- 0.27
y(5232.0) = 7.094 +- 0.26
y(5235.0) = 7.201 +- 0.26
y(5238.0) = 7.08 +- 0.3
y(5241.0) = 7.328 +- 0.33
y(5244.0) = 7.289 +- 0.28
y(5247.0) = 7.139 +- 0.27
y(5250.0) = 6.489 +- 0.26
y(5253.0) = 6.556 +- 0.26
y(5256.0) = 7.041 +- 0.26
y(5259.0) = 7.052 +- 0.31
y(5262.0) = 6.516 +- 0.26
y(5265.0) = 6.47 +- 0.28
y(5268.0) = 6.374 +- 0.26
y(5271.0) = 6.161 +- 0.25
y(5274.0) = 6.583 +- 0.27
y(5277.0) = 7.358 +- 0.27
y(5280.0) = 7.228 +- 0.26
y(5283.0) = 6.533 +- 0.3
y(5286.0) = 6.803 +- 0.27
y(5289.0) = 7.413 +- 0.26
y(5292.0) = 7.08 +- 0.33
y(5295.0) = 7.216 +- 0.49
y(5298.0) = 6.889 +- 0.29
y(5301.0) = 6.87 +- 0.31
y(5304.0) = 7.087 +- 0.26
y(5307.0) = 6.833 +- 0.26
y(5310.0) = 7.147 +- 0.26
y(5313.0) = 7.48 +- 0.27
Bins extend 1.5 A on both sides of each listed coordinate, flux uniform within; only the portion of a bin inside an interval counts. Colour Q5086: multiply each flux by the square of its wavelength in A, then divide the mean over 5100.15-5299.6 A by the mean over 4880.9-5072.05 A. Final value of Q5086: 1.05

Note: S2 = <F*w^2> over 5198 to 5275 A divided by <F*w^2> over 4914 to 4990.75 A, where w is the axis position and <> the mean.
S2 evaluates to 1.08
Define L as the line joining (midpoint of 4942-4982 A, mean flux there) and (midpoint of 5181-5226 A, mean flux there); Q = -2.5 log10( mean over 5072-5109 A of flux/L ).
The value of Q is 0.02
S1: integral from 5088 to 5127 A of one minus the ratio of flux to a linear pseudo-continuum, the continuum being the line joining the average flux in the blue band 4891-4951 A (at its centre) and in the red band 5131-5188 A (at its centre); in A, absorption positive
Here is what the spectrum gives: -1.3 A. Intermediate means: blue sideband 7.05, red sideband 6.51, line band 6.85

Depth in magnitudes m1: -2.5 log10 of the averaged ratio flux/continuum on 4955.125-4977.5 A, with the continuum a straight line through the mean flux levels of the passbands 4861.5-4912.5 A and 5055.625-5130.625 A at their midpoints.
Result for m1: -0.08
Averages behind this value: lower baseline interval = 6.72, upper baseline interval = 6.81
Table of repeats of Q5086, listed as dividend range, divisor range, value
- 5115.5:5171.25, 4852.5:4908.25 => 1.10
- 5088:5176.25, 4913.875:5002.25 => 1.03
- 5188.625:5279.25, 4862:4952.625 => 1.13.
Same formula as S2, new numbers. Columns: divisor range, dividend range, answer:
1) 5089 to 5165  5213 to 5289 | 1.05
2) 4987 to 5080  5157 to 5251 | 1.01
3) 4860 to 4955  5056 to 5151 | 1.08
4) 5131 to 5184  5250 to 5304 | 1.09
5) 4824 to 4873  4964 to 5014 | 1.13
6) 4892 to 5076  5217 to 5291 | 1.08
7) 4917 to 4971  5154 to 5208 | 1.02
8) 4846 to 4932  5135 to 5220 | 1.08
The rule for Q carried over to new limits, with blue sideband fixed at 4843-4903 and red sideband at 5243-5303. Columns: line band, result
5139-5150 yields 0.033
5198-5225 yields 0.029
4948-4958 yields -0.059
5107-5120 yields -0.019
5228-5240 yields -0.024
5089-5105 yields -0.019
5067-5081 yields 0.000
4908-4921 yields -0.047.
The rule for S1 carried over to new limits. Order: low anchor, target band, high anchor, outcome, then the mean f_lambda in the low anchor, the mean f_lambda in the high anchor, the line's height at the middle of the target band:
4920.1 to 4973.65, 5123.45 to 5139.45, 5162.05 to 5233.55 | -0.71 A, 7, 6.44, 6.59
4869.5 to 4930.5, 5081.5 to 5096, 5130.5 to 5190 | -0.28 A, 6.87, 6.51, 6.6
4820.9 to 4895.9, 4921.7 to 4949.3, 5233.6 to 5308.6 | -0.75 A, 6.63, 6.9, 6.68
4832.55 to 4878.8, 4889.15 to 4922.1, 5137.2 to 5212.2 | -2.40 A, 6.69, 6.5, 6.66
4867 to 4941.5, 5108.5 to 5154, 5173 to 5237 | -1.35 A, 6.78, 6.58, 6.63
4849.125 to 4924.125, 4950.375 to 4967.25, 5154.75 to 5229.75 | -1.13 A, 6.78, 6.48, 6.71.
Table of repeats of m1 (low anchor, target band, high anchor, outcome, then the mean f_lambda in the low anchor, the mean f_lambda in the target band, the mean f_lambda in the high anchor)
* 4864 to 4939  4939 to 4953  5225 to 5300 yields -0.04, 6.76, 7.04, 6.88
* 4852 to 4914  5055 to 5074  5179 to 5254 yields -0.05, 6.77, 7.04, 6.67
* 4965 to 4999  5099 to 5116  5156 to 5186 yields -0.04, 6.92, 6.74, 6.32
